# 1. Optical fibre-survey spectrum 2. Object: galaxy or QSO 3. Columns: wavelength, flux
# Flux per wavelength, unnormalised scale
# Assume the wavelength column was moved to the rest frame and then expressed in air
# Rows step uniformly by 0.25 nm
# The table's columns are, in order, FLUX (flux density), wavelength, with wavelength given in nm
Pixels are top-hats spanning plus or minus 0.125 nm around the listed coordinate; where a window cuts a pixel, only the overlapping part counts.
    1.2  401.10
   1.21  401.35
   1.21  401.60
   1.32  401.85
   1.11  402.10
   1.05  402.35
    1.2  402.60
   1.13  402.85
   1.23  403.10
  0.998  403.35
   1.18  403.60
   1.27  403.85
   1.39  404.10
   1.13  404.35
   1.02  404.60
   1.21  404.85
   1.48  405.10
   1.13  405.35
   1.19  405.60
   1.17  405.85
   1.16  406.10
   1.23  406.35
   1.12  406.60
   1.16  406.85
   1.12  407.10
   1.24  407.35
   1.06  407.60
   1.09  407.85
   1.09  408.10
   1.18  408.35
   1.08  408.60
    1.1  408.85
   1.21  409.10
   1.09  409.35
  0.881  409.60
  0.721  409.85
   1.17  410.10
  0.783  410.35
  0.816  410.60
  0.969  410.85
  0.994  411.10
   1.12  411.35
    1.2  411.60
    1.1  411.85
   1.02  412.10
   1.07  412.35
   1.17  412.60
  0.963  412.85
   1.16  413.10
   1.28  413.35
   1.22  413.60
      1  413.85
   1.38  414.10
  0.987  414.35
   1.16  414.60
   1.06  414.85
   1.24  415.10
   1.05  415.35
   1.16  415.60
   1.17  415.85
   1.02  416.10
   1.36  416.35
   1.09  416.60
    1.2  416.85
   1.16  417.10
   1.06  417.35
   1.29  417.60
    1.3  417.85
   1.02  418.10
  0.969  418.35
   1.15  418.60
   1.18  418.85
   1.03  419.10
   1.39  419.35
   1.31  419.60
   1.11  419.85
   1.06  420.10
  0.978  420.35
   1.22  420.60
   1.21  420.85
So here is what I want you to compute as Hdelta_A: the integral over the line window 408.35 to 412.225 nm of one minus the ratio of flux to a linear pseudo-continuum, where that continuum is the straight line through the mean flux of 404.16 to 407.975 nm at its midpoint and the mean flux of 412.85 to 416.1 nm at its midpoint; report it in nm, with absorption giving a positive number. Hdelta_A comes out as 0.452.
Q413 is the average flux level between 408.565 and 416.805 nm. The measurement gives 1.09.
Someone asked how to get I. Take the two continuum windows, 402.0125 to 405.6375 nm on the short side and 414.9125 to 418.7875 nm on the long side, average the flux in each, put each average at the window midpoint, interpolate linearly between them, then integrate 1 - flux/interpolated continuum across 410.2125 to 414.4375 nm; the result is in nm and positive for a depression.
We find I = 0.31 nm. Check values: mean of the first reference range 1.18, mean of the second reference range 1.15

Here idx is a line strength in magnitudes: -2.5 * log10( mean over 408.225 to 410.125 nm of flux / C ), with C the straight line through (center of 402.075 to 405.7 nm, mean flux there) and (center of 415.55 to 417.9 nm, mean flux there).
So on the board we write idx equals 0.13 mag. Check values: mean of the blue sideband 1.18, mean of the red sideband 1.18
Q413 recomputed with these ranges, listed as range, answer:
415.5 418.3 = 1.16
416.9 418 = 1.2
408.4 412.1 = 1.02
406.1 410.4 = 1.09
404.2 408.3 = 1.16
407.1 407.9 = 1.13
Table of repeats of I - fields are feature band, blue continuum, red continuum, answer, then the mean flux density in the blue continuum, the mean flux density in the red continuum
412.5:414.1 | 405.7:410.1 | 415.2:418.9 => -0.033 nm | 1.1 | 1.15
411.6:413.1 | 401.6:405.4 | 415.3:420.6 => 0.105 nm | 1.19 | 1.15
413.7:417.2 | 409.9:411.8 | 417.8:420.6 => -0.233 nm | 1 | 1.14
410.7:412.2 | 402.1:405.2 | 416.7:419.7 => 0.144 nm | 1.19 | 1.17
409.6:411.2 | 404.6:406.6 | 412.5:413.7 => 0.366 nm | 1.21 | 1.16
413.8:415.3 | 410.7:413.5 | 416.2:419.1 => -0.026 nm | 1.09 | 1.15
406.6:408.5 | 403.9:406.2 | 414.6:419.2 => 0.101 nm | 1.21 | 1.14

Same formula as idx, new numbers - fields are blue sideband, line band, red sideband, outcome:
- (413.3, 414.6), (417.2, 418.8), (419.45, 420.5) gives 0.003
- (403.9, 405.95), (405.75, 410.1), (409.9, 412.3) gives 0.016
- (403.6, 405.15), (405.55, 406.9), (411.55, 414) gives 0.033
